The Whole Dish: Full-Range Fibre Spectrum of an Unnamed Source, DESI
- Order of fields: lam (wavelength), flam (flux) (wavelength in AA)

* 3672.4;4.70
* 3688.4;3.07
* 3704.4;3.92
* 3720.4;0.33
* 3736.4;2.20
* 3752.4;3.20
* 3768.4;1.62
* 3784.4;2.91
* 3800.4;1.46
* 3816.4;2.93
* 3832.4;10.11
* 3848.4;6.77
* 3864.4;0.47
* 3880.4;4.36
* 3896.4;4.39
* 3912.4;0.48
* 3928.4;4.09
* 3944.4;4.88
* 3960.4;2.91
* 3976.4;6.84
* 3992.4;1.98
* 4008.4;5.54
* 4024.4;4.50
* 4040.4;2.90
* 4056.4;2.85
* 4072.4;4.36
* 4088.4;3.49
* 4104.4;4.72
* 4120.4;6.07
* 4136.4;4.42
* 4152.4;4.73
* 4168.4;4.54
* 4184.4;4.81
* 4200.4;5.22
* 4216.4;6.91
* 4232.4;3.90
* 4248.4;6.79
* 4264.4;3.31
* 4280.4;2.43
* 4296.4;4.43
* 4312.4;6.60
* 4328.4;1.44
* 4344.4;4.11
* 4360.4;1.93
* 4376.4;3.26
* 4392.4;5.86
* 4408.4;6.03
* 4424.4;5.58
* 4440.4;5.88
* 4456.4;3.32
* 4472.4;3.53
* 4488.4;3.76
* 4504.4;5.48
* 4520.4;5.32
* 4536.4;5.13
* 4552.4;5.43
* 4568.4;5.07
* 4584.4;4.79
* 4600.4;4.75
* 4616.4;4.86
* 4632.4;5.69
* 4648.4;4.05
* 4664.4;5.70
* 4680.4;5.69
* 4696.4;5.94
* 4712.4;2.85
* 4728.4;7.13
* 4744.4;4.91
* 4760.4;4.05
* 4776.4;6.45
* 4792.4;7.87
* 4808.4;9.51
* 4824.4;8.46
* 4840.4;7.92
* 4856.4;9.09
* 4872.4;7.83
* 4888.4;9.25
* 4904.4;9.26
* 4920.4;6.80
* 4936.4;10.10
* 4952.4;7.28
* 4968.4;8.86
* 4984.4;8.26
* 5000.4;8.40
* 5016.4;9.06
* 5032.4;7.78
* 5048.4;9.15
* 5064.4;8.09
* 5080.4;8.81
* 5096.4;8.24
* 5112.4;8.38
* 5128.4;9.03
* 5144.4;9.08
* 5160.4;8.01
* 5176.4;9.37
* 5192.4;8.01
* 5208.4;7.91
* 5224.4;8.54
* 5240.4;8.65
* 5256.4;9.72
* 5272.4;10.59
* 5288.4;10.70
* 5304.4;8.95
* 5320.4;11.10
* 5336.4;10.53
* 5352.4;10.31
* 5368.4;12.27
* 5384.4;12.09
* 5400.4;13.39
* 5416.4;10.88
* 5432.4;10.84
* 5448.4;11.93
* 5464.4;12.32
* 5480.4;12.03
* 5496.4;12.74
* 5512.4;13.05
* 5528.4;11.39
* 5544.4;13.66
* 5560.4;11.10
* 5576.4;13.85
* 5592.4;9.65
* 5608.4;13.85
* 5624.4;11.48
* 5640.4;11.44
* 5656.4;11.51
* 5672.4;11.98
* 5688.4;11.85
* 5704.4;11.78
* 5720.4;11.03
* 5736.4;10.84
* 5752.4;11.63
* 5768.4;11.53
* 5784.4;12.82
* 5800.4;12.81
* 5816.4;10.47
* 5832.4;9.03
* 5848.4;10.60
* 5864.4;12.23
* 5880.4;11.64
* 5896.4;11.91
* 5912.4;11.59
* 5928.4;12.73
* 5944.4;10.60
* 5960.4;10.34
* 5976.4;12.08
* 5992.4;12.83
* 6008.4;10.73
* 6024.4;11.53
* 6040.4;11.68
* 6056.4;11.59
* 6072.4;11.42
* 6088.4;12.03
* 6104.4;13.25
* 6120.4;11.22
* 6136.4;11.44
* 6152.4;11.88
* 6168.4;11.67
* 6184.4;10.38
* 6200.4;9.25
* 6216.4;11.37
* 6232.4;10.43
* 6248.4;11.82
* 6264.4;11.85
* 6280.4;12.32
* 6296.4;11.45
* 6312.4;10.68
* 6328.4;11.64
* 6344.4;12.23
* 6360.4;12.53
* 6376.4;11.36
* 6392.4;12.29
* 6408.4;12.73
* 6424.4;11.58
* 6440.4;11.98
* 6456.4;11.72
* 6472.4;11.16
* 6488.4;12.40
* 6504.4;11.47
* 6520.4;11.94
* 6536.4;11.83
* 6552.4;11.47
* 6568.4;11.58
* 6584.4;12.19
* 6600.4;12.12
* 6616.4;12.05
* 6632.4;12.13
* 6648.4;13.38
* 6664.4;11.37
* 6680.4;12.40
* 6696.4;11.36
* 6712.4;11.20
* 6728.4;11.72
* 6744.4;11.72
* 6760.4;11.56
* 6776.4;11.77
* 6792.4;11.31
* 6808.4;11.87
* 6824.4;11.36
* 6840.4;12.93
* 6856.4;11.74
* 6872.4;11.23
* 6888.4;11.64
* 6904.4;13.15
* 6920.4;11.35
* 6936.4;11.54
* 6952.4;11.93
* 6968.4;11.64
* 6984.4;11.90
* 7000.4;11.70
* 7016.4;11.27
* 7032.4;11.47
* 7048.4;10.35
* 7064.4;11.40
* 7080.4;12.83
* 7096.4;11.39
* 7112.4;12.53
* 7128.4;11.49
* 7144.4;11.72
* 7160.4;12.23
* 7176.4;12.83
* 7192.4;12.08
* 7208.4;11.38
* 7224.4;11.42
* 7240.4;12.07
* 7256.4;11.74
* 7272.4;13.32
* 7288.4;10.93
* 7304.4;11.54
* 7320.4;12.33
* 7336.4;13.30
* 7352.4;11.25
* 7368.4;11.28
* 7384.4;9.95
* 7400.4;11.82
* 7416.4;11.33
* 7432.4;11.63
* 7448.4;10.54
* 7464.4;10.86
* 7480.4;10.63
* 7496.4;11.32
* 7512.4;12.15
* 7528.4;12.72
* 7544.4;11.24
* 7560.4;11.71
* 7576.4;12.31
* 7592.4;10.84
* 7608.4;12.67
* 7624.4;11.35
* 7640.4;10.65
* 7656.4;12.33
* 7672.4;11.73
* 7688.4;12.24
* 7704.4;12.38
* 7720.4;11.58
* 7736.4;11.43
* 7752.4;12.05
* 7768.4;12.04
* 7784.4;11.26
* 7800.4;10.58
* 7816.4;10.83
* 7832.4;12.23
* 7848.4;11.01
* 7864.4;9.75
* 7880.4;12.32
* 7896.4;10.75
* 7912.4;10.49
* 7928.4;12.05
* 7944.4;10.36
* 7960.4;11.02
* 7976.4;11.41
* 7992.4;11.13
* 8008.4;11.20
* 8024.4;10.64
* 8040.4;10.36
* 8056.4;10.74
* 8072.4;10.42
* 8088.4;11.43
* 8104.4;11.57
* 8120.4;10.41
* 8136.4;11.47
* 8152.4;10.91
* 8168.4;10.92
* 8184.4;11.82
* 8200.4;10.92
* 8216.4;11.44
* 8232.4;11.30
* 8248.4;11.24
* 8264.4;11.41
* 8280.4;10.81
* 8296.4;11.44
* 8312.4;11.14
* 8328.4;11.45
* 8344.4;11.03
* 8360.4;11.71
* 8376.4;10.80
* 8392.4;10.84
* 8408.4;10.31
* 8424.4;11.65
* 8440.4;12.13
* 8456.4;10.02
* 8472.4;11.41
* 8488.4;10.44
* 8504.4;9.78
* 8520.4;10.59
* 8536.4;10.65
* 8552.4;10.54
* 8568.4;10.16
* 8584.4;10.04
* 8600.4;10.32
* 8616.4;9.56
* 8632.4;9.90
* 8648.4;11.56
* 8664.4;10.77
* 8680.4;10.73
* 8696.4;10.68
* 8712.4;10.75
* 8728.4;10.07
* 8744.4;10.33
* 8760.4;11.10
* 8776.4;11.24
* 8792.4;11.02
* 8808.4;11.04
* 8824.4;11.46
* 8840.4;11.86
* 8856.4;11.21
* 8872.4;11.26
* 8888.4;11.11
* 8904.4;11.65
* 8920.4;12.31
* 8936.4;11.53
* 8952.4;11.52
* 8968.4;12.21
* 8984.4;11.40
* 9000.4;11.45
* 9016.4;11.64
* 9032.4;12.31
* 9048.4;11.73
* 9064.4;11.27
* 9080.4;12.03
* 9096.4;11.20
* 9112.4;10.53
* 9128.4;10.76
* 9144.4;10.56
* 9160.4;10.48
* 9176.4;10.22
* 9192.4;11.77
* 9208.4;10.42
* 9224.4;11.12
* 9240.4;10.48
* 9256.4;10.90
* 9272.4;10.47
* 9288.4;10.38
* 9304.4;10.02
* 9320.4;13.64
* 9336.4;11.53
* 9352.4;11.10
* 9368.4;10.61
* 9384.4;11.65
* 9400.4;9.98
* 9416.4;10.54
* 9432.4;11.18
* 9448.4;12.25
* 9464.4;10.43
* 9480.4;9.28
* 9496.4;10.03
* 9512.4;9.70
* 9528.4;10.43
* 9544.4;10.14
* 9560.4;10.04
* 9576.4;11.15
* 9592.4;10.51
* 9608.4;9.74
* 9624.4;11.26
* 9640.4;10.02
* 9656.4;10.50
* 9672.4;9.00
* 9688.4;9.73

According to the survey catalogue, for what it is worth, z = 0.197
